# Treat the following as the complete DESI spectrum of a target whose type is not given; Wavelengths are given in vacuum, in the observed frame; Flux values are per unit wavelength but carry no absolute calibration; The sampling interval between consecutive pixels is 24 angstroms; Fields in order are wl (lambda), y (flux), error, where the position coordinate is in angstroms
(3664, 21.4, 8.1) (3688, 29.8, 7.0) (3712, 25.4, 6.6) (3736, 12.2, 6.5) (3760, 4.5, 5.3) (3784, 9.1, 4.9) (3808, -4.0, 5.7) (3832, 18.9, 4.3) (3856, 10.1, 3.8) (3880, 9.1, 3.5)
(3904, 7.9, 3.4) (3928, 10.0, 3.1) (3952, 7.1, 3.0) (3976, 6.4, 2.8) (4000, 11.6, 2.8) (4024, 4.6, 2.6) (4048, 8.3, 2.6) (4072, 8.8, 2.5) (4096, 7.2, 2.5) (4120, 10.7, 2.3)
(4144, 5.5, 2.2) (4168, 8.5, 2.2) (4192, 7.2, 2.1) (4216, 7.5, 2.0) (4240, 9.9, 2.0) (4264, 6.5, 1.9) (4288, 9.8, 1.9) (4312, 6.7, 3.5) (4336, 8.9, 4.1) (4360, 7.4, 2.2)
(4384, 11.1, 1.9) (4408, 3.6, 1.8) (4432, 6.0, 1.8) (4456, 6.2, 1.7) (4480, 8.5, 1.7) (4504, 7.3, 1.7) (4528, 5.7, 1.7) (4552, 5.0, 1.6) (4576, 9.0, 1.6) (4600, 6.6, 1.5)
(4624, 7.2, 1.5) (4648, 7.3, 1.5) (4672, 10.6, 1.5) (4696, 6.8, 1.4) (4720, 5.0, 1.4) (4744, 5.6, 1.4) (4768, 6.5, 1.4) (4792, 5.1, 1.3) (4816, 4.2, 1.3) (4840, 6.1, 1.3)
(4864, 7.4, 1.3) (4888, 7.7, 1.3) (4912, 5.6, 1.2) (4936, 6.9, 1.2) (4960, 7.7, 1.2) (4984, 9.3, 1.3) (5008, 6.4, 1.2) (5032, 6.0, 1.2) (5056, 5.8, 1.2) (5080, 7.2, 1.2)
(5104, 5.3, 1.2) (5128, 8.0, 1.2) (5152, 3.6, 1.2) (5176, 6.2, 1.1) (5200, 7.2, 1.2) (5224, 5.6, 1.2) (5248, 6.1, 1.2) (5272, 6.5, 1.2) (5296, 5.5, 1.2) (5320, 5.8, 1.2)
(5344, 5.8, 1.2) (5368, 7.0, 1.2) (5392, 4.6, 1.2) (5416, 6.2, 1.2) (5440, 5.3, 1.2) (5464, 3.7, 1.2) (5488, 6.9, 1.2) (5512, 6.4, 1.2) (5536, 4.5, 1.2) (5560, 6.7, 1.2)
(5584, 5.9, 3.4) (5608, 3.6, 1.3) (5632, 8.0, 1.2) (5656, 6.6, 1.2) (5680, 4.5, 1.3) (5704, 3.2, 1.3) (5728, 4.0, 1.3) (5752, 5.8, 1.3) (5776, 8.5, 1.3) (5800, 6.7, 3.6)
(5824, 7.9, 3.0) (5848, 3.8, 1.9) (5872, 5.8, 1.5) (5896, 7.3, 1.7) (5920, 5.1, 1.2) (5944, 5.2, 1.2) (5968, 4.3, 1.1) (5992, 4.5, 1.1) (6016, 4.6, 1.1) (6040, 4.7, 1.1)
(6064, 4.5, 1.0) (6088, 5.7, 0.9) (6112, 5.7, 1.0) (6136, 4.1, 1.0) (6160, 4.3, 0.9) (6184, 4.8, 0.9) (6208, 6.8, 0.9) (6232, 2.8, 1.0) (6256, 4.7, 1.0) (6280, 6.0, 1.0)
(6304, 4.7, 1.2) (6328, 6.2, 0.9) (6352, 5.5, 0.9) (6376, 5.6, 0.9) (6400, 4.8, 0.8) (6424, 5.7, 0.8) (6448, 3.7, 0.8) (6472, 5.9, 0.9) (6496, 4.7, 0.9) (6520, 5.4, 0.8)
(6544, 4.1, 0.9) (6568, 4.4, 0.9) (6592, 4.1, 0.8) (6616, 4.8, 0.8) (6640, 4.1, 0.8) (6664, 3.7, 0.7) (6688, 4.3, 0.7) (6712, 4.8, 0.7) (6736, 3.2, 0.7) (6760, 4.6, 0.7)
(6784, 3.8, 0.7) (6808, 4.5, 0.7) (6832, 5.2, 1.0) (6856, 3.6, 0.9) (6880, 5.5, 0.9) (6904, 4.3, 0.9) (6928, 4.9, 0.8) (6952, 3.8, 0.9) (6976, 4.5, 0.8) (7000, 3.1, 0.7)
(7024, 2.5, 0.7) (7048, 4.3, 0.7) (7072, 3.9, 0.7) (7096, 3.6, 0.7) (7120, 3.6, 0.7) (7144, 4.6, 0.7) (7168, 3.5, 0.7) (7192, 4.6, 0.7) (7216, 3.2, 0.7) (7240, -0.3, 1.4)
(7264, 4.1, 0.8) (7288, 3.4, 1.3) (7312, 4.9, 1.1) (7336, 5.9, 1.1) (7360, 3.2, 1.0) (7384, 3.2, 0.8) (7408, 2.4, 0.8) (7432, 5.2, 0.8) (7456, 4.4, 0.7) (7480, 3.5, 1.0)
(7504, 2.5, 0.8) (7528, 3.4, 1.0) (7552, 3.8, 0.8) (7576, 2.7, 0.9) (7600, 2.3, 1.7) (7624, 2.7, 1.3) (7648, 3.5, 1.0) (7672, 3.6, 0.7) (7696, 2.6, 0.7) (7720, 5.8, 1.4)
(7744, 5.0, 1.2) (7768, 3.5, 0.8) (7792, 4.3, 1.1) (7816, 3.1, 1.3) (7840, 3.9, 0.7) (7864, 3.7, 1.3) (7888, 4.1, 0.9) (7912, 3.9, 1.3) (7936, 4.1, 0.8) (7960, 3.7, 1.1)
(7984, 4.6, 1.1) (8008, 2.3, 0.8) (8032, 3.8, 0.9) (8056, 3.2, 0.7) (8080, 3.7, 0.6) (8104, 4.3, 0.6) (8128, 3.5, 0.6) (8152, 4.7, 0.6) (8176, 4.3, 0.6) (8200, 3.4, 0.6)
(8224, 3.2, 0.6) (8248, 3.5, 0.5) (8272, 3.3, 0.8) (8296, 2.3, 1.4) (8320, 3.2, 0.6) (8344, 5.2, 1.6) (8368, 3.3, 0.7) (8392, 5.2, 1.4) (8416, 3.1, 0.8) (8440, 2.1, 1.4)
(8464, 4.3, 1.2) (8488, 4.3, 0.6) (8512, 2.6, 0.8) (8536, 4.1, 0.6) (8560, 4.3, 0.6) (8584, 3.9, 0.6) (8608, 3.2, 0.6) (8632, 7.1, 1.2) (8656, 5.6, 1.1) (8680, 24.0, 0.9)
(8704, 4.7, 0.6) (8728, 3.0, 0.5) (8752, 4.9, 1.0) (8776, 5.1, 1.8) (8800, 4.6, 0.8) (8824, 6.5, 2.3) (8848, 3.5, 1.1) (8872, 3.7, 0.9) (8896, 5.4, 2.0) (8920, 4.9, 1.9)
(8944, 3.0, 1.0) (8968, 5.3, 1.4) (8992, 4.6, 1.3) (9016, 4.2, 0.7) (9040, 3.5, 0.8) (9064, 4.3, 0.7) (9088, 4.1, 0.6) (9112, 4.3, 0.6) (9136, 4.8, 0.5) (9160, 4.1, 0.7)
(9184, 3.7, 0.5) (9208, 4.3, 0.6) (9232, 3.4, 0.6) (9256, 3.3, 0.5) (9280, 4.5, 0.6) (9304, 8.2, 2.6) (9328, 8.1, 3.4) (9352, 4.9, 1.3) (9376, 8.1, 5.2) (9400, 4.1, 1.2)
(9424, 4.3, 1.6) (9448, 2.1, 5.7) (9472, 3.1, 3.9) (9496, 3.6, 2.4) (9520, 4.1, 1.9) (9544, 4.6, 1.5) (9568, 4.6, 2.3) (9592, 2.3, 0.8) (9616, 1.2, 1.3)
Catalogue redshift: 1.33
